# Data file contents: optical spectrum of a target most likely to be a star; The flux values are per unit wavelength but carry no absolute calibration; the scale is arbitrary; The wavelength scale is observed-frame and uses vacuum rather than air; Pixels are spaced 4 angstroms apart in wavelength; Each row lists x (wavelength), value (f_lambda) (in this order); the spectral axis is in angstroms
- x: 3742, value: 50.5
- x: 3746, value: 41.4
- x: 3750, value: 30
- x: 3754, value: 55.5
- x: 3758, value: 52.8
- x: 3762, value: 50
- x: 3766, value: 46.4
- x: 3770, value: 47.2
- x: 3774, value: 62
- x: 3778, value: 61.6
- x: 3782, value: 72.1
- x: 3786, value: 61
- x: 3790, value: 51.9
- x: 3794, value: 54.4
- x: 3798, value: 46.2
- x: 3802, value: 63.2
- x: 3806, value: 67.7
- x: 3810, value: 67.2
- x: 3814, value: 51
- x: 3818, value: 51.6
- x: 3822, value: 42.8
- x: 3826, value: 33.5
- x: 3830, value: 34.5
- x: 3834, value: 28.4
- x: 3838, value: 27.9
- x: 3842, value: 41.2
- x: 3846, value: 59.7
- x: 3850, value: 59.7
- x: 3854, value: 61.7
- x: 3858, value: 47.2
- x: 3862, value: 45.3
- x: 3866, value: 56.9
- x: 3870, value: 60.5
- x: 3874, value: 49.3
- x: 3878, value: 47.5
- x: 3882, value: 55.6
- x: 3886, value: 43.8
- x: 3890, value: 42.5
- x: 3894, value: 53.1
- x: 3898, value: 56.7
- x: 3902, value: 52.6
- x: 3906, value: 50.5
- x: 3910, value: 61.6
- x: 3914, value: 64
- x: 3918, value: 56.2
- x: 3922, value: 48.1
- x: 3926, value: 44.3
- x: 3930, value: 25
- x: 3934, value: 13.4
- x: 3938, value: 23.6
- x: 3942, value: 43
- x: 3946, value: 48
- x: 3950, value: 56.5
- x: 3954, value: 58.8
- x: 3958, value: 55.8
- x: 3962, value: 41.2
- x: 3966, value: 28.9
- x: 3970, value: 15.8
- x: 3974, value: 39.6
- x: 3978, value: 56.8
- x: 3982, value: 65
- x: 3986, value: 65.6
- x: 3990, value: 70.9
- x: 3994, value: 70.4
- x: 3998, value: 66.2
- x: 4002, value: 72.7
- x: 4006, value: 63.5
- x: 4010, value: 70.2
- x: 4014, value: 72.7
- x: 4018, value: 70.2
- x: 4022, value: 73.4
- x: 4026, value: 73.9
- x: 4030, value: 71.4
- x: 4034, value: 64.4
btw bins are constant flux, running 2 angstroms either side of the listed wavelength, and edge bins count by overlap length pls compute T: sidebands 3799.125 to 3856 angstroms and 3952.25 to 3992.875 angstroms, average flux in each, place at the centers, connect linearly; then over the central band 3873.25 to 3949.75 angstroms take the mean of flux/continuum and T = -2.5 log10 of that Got 0.08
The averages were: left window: 49.2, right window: 50.2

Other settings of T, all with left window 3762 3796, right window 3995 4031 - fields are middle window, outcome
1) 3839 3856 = 0.13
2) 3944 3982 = 0.42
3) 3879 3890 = 0.29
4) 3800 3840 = 0.25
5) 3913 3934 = 0.44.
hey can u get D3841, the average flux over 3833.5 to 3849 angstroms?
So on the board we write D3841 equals 41.7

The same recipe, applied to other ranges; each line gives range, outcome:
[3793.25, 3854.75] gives 49.1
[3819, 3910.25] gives 48.2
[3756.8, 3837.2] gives 51.9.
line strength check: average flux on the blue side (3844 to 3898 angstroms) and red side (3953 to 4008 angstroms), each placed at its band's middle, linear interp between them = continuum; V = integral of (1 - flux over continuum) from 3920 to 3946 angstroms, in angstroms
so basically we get 9.6 angstroms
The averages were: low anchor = 52.7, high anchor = 55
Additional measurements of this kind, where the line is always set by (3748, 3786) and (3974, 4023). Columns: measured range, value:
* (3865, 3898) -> 4.8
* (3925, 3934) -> 4.9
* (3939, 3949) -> 3.0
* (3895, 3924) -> 2.9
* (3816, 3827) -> 2.6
